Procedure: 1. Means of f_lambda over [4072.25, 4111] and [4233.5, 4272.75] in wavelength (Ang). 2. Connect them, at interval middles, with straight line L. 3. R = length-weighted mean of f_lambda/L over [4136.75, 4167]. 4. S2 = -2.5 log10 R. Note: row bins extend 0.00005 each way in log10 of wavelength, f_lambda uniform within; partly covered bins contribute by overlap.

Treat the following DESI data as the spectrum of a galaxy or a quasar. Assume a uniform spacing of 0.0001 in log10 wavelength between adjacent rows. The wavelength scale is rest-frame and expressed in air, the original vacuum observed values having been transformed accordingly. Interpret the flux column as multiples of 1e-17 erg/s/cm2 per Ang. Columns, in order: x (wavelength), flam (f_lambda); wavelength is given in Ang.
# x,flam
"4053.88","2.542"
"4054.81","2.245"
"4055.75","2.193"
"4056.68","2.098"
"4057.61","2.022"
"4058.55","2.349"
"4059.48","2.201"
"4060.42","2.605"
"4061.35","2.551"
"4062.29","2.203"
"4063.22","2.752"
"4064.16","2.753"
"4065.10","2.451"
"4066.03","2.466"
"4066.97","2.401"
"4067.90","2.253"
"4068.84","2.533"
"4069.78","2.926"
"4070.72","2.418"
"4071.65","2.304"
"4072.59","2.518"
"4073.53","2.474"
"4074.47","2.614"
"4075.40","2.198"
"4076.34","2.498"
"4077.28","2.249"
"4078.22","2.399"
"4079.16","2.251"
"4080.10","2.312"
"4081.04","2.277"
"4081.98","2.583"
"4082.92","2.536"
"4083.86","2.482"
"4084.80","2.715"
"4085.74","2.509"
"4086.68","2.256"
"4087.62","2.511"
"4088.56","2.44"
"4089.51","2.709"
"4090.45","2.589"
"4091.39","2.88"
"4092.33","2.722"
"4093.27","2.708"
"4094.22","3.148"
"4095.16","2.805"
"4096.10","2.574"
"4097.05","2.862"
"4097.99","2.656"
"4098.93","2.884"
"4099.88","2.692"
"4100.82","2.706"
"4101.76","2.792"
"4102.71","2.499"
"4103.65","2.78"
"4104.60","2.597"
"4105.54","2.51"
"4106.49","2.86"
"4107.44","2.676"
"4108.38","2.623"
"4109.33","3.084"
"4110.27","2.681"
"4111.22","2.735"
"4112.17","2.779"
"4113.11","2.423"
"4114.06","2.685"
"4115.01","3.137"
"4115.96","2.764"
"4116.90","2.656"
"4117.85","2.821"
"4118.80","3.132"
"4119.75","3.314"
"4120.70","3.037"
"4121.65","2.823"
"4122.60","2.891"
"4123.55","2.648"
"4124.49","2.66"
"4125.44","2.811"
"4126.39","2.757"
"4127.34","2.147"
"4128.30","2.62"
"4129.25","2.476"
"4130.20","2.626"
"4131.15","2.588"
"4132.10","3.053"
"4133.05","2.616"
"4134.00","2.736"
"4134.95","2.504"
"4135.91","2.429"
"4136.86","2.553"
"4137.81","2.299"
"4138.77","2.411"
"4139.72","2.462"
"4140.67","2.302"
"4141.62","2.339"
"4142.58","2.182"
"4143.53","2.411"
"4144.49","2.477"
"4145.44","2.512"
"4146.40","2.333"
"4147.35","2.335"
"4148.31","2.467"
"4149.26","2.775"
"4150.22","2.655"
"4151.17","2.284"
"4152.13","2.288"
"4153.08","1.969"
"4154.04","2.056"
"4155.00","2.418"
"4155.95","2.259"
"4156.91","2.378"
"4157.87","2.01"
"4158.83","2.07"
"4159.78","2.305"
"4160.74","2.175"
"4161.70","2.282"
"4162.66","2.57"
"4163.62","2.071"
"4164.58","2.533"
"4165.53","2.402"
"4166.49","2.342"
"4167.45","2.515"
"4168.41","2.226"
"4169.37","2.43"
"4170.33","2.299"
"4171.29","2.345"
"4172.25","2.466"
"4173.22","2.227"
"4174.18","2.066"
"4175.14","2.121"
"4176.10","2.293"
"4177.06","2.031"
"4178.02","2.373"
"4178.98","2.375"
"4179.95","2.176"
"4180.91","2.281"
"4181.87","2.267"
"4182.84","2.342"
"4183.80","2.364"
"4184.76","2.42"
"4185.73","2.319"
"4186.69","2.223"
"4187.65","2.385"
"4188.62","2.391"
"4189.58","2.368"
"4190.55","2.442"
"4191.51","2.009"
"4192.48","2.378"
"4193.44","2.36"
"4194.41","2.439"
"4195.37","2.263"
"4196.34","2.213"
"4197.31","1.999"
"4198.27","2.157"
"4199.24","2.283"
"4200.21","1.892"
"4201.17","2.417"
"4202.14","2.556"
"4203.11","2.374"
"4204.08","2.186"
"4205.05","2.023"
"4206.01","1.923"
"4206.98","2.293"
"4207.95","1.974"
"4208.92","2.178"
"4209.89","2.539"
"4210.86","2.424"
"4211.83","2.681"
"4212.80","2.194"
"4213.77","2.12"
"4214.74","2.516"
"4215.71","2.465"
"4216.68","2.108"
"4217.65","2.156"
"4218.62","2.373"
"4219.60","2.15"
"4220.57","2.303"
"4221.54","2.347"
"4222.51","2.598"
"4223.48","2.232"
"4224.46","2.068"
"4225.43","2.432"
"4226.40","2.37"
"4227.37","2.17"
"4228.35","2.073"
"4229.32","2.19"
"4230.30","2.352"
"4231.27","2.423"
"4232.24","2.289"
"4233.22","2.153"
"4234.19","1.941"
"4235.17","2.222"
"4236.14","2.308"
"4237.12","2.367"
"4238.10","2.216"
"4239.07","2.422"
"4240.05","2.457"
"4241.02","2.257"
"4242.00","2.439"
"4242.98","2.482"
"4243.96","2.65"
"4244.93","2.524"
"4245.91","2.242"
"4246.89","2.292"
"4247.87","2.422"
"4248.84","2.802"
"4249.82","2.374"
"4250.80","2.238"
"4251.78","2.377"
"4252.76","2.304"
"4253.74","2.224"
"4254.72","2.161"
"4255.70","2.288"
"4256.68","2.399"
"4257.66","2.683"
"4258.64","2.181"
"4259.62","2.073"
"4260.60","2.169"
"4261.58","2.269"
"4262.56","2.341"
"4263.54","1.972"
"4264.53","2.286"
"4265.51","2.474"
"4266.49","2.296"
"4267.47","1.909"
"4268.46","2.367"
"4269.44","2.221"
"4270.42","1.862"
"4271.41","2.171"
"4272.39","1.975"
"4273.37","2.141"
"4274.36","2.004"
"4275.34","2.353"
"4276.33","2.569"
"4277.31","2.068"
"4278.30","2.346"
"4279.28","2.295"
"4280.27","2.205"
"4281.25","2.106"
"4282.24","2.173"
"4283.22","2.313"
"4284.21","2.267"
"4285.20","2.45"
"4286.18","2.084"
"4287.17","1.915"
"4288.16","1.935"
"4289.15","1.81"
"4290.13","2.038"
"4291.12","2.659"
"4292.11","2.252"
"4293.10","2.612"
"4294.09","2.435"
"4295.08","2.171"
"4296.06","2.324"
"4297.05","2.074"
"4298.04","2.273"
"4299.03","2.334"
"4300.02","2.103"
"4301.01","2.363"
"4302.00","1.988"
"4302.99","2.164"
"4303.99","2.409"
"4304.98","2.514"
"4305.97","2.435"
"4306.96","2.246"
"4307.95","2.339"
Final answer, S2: 0.07 mag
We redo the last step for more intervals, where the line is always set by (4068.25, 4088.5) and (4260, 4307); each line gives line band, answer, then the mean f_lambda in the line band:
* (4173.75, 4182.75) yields 0.05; 2.23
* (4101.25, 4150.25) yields -0.10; 2.64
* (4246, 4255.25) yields -0.04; 2.35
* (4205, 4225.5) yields 0.01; 2.28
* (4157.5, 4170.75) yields 0.02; 2.31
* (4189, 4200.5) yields 0.04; 2.24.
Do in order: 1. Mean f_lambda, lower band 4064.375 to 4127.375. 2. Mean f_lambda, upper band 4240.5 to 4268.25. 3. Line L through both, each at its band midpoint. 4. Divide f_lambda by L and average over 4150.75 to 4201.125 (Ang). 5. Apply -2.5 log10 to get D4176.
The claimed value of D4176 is 0.10 mag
